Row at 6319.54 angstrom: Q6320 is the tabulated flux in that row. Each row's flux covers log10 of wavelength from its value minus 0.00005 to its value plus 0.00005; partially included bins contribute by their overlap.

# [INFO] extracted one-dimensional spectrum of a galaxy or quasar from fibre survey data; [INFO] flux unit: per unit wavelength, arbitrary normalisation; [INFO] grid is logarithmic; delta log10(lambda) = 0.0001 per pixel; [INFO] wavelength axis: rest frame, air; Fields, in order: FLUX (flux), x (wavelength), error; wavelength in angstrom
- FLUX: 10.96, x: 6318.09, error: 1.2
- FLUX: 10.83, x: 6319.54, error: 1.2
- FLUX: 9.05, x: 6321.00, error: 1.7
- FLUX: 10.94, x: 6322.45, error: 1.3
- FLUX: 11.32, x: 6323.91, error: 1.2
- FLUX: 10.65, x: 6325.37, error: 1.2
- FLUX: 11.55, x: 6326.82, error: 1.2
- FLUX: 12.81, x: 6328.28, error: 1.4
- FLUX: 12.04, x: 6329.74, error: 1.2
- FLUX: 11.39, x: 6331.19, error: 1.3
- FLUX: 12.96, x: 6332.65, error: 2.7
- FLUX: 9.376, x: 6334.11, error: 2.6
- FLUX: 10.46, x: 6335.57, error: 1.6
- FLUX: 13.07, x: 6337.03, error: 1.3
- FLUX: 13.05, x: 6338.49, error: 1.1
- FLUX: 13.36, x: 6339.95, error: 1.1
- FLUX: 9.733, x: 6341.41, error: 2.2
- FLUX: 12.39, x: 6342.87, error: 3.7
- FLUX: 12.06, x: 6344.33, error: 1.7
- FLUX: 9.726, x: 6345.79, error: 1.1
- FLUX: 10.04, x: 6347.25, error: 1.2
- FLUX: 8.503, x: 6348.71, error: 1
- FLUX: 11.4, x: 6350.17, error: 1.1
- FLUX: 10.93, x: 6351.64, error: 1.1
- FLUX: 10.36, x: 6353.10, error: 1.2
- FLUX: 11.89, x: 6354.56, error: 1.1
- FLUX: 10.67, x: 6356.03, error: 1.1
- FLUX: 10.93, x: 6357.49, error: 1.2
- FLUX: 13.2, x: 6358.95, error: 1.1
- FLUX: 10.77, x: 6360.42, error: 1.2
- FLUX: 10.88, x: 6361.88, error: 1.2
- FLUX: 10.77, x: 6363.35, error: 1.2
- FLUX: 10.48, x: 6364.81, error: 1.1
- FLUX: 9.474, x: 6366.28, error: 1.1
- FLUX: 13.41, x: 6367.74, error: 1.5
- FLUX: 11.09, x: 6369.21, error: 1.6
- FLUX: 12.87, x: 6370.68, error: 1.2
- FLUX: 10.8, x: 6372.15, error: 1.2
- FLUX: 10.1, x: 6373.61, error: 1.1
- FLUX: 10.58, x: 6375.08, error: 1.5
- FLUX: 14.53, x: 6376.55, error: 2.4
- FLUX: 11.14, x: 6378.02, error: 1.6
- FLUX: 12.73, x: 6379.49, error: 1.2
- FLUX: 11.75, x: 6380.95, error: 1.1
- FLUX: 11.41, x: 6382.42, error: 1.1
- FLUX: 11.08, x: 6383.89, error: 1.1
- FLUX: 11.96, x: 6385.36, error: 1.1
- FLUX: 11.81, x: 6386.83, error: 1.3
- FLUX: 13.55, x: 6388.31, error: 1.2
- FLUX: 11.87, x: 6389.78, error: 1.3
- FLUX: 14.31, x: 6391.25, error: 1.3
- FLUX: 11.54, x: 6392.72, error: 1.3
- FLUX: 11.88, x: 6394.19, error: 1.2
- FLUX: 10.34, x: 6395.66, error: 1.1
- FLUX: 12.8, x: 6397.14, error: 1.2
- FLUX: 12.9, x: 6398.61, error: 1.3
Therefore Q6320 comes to 10.83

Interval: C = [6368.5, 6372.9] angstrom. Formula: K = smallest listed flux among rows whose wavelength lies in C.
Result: 10.8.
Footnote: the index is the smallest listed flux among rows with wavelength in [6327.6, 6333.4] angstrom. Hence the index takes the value 11.39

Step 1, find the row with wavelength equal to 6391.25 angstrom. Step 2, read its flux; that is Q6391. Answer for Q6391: 14.31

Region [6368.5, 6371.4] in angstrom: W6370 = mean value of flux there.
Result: 12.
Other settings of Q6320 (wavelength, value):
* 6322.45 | 10.94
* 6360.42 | 10.77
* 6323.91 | 11.32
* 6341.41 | 9.733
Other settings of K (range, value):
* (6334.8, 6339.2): 10.46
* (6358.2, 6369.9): 9.474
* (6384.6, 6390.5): 11.81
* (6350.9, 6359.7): 10.36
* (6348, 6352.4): 8.503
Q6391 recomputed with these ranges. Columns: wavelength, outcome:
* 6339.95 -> 13.36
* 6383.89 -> 11.08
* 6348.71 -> 8.503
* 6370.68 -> 12.87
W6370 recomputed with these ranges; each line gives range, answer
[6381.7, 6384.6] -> 11.2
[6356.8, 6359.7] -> 12.1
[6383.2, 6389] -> 12.1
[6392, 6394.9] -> 11.7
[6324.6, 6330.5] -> 11.8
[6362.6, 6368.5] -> 11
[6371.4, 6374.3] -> 10.5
